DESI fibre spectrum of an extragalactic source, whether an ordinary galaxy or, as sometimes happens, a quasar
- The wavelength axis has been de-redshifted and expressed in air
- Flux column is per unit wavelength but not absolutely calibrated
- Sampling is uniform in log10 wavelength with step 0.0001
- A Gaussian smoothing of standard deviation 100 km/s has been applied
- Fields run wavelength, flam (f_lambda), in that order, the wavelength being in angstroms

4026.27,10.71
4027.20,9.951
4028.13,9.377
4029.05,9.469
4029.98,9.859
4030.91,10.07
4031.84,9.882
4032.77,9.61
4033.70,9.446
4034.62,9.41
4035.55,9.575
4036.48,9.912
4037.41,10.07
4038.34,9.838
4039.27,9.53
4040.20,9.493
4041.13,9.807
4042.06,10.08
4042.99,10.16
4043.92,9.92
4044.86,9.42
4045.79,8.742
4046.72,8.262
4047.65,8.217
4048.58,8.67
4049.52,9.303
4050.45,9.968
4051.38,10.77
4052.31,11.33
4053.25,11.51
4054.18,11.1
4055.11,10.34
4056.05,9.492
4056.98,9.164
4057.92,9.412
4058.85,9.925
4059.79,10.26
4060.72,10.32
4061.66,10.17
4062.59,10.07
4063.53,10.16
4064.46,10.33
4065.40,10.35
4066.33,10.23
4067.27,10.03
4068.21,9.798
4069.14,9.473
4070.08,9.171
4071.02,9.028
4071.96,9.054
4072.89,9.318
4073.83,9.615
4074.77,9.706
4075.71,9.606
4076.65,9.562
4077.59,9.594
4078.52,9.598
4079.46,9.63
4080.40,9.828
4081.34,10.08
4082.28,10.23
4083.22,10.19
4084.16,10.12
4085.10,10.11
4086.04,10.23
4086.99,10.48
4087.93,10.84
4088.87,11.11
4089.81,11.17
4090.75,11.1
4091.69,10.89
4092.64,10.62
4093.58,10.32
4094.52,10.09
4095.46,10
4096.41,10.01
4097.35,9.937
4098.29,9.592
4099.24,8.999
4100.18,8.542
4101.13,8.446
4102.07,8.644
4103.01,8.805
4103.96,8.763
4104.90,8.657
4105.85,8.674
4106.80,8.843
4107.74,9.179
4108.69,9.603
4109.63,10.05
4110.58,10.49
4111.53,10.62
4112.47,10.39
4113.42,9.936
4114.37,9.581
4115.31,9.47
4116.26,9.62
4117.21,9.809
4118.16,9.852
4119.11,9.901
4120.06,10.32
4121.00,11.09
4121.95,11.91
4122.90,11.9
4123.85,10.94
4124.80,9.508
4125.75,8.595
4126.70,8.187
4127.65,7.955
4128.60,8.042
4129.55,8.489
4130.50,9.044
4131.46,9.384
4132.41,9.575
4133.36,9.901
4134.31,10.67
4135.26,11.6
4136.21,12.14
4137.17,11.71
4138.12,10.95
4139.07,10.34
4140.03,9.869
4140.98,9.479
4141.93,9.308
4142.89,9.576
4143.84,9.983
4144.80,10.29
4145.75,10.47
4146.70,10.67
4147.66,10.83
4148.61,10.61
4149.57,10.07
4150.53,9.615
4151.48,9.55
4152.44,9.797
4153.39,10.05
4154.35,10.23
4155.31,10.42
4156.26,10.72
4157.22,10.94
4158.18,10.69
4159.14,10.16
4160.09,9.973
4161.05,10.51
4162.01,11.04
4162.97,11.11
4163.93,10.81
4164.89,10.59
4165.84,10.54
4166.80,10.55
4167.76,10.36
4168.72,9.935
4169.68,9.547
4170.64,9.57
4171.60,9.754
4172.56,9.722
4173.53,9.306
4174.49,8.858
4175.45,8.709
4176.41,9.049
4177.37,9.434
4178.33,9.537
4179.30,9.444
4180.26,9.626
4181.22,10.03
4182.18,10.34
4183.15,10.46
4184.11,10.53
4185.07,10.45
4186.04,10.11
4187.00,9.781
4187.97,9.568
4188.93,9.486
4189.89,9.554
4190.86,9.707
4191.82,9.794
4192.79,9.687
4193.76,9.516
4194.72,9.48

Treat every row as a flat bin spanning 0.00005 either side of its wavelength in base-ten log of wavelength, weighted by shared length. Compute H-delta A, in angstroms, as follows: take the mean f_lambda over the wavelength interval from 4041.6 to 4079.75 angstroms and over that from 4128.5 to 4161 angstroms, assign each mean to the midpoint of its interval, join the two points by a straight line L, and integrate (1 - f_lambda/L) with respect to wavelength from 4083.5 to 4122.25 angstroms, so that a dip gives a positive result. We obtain 0.25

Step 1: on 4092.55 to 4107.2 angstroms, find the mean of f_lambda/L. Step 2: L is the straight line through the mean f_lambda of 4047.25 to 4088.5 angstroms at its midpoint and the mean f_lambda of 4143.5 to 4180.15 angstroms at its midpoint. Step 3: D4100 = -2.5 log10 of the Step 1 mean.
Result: 0.08 mag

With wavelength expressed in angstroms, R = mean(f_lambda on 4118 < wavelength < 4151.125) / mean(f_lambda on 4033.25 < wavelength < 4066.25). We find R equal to 1.0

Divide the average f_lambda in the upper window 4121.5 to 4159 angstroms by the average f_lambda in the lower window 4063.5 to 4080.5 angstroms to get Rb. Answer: 1.0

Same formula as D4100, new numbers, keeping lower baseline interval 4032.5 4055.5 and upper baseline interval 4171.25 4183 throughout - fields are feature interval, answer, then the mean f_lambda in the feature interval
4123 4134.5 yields 0.042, 9.24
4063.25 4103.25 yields -0.020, 9.88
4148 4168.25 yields -0.094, 10.4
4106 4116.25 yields -0.015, 9.77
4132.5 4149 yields -0.097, 10.5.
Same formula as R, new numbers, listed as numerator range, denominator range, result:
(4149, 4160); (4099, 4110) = 1.14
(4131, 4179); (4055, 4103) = 1.03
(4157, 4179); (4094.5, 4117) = 1.06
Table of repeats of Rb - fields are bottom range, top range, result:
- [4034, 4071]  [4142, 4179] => 1.03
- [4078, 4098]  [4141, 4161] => 0.99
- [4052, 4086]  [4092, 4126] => 0.98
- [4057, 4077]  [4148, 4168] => 1.06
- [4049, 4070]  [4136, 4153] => 1.01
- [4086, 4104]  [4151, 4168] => 1.05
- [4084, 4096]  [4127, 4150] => 0.95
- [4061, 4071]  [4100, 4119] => 0.95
